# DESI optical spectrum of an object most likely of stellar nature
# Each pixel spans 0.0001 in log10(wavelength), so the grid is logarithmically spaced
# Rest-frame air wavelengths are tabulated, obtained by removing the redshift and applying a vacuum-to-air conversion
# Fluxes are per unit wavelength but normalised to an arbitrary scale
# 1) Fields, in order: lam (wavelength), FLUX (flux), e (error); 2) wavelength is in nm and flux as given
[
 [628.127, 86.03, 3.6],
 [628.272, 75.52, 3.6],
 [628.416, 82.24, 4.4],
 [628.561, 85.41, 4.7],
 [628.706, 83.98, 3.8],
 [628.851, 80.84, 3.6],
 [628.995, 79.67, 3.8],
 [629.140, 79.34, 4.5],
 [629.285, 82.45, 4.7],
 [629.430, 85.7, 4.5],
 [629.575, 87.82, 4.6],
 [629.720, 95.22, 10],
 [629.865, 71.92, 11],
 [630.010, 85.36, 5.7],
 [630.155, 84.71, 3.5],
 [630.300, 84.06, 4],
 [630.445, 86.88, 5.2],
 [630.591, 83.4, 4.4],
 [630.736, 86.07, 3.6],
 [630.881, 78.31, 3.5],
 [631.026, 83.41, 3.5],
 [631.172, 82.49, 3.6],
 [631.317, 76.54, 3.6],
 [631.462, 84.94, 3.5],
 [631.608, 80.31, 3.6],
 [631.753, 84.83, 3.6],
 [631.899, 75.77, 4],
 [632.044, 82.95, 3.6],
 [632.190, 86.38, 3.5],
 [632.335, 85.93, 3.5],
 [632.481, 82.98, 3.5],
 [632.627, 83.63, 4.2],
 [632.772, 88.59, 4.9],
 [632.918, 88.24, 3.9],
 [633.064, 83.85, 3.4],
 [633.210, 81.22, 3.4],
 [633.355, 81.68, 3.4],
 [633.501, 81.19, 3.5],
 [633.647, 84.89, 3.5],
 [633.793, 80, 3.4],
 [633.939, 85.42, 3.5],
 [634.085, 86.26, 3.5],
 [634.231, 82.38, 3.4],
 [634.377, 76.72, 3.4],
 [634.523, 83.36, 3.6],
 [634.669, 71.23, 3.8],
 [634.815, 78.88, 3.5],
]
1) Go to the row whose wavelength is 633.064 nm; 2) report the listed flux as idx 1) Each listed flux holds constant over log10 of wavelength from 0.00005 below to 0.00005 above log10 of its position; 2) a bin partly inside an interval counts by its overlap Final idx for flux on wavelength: 83.85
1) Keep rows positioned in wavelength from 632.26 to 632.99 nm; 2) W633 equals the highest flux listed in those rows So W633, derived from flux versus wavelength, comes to 88.59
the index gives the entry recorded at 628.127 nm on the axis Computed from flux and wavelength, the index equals 86.03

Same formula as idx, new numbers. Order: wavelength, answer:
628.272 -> 75.52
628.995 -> 79.67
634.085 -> 86.26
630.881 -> 78.31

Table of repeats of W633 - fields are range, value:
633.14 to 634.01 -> 85.42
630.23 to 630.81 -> 86.88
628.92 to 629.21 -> 79.67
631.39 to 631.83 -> 84.94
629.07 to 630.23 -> 95.22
